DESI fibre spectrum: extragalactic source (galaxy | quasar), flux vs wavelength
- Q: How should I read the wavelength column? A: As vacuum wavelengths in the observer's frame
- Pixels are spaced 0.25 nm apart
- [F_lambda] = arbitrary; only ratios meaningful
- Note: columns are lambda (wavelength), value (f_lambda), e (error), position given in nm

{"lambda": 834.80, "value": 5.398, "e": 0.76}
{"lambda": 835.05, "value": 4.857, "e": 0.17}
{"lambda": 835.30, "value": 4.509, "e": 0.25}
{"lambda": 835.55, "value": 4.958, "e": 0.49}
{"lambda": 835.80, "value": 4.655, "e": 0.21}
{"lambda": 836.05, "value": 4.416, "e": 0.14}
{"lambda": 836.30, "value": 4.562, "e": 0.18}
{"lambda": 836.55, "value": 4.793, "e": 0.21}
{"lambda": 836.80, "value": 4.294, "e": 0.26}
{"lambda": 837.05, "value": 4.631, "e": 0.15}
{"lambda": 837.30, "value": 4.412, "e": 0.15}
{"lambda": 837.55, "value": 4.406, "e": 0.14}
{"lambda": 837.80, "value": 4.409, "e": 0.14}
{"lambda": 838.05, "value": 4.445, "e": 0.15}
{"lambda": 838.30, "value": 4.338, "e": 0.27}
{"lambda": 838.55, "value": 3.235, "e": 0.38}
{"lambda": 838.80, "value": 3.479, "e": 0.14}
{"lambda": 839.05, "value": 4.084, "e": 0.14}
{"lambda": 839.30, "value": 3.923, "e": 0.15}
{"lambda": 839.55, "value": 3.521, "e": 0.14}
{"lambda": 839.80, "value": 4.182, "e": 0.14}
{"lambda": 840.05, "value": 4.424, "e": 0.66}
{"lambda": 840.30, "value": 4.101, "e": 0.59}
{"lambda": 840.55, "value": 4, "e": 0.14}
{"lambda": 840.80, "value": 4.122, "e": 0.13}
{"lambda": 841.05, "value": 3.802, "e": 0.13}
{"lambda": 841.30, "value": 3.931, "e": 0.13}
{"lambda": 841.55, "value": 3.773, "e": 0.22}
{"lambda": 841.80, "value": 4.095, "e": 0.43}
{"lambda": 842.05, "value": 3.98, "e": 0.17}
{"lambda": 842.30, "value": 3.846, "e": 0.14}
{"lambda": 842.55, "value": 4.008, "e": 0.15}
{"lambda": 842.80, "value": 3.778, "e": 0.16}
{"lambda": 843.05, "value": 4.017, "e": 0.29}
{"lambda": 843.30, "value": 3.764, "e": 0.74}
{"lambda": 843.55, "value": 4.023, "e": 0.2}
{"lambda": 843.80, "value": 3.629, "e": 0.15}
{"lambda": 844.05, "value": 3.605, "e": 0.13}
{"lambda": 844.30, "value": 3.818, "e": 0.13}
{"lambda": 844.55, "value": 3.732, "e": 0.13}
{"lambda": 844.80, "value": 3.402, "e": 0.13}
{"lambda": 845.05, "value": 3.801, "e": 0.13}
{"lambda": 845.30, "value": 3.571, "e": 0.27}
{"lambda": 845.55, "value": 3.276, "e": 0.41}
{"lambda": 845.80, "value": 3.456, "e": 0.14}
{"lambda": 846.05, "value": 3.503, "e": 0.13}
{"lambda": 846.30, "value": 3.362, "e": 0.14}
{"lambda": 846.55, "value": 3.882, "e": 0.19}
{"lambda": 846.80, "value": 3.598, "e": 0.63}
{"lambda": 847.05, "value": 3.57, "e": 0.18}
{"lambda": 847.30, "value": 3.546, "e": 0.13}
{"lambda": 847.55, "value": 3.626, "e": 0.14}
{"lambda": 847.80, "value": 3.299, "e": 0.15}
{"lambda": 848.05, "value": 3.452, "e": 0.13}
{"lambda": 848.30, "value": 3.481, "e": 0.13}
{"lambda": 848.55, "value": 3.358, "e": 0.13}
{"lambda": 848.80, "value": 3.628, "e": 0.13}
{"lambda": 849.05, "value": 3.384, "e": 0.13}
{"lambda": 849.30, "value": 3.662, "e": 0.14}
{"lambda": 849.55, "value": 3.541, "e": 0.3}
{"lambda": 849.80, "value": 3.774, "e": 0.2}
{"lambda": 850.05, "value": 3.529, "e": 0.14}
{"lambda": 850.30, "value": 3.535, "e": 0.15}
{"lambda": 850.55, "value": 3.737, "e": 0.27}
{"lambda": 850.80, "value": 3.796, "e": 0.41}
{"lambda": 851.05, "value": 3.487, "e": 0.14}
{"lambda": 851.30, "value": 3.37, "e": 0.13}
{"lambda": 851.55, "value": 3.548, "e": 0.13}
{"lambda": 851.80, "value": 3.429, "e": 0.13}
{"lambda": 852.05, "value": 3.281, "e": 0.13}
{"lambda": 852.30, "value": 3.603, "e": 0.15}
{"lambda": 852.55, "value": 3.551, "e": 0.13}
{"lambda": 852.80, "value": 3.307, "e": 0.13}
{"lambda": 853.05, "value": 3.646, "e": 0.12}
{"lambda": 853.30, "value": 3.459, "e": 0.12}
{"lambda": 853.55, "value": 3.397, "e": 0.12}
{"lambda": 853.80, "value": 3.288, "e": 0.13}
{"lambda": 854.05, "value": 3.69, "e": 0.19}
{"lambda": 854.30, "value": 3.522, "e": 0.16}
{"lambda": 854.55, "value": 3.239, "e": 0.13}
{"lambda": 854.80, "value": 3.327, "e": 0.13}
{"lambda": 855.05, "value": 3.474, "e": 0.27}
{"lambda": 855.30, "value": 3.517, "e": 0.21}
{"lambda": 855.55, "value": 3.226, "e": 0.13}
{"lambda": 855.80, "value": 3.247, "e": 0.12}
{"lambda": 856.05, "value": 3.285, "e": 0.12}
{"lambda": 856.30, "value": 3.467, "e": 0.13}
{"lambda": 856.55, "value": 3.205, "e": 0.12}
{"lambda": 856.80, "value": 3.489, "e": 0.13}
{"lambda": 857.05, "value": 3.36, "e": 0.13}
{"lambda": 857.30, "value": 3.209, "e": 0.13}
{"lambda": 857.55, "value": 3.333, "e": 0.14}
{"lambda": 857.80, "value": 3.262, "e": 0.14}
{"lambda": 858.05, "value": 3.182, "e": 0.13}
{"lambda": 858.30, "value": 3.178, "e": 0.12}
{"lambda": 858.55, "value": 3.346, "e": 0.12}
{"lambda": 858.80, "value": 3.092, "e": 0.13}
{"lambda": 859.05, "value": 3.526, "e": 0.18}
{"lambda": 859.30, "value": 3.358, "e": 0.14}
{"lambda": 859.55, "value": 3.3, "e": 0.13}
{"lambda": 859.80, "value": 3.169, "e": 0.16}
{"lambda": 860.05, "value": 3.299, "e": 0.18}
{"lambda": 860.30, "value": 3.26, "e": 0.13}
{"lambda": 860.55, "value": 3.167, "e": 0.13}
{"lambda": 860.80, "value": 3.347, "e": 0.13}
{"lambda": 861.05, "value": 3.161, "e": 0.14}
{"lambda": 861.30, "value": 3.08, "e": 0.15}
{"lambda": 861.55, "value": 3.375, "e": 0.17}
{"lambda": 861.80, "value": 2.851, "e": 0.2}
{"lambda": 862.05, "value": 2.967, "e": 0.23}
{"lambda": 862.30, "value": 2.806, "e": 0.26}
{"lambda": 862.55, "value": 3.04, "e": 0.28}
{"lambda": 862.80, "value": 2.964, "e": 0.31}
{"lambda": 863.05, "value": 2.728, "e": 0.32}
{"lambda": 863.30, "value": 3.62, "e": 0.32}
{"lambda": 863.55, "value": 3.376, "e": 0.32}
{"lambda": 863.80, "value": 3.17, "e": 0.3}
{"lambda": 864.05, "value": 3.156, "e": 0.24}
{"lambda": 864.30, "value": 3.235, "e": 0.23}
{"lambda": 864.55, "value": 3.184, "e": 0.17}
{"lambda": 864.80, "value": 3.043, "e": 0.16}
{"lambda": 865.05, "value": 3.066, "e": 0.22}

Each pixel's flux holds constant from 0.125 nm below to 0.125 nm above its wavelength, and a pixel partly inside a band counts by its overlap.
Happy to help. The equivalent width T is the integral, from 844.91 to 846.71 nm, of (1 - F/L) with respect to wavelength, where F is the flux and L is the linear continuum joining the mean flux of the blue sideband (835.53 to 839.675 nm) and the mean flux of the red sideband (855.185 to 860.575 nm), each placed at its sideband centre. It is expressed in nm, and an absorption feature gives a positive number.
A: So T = 0.146 nm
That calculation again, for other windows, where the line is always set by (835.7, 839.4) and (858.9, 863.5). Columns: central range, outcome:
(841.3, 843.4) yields 0.07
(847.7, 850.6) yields 0.16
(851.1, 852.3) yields 0.06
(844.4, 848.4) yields 0.33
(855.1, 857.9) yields 0.05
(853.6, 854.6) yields 0.02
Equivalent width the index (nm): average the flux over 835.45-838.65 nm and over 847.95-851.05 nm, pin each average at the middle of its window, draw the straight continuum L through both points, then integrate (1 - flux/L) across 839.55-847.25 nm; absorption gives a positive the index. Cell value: 0.39 nm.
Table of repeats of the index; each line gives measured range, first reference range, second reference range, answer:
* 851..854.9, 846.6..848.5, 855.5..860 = -0.05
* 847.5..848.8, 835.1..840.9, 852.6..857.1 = 0.10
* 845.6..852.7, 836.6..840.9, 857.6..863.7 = 0.29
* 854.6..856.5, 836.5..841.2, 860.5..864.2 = 0.03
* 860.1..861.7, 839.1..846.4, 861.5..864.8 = -0.02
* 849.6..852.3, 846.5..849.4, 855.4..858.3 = -0.08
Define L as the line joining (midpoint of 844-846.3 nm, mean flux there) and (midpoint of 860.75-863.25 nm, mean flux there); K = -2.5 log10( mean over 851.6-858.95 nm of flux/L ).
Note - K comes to -0.039 mag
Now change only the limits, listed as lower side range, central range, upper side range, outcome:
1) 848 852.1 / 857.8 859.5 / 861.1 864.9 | -0.01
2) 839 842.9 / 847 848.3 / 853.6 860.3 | 0.06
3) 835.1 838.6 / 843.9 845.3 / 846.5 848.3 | 0.04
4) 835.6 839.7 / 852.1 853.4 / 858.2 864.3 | 0.02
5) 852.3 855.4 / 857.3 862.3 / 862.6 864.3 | 0.02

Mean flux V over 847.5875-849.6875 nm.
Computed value 3.48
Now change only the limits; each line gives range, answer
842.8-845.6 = 3.71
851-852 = 3.44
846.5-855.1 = 3.51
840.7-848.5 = 3.7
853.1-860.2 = 3.34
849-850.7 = 3.61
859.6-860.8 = 3.24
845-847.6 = 3.55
